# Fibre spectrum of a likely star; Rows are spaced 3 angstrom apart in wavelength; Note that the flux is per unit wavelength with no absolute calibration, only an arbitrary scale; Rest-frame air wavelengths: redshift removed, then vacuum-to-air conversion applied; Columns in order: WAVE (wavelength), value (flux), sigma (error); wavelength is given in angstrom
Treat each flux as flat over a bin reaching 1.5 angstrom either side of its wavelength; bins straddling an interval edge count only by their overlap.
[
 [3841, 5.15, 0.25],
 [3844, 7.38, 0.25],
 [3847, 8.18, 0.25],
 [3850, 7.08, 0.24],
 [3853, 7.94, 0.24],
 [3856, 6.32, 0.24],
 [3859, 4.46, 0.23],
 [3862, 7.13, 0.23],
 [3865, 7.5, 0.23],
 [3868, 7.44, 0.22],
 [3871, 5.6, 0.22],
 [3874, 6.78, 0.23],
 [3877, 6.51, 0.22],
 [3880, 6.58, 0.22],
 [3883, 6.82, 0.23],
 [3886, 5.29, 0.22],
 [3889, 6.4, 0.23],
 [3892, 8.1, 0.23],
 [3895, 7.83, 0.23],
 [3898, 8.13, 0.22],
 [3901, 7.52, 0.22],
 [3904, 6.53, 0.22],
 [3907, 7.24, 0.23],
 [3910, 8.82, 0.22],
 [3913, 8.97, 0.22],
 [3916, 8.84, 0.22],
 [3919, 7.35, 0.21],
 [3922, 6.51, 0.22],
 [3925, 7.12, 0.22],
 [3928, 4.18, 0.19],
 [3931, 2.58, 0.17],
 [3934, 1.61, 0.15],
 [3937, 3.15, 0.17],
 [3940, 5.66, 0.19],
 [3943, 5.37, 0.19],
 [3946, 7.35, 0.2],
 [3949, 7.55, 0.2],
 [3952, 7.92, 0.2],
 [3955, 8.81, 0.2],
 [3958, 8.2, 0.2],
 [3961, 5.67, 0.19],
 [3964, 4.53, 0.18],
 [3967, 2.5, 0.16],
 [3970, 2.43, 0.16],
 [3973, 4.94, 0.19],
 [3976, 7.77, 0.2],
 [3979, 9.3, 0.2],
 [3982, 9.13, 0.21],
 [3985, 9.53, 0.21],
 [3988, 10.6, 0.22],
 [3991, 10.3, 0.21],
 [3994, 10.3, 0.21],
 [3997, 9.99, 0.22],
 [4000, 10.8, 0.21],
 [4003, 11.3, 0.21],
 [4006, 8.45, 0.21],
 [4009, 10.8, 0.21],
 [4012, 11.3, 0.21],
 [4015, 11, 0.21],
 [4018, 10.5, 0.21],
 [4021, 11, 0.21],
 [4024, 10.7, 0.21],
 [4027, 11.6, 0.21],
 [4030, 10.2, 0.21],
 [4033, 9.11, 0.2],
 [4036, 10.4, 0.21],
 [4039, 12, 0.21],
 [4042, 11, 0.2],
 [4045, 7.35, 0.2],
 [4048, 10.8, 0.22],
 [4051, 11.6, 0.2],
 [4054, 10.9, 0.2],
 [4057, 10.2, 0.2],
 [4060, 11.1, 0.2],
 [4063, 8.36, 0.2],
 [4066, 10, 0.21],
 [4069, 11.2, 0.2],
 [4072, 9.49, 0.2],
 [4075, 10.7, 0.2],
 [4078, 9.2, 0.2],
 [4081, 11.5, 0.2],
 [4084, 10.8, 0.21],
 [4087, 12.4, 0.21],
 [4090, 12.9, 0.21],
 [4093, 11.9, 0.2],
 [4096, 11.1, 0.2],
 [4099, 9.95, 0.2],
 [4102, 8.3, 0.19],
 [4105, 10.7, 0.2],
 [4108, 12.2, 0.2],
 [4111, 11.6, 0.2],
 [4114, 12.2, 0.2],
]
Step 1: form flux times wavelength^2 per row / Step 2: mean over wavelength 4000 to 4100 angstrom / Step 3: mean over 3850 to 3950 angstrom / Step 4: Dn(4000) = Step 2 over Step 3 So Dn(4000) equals 1.8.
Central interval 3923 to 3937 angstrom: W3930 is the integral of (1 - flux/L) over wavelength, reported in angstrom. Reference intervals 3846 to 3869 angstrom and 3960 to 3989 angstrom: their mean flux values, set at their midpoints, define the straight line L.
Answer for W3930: 5.9 angstrom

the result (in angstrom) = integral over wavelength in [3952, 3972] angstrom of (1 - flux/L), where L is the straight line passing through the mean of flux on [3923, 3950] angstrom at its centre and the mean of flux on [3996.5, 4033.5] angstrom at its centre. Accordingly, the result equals 3.1 angstrom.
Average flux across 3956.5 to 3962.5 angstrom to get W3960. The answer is 6.93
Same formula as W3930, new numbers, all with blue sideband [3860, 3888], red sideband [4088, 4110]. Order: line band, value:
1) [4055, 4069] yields 0.3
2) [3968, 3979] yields 3.9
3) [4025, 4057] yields -1.9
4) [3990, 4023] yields -4.7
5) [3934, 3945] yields 4.8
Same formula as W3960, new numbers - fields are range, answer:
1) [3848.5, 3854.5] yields 7.51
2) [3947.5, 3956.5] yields 8.09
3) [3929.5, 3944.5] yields 3.67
